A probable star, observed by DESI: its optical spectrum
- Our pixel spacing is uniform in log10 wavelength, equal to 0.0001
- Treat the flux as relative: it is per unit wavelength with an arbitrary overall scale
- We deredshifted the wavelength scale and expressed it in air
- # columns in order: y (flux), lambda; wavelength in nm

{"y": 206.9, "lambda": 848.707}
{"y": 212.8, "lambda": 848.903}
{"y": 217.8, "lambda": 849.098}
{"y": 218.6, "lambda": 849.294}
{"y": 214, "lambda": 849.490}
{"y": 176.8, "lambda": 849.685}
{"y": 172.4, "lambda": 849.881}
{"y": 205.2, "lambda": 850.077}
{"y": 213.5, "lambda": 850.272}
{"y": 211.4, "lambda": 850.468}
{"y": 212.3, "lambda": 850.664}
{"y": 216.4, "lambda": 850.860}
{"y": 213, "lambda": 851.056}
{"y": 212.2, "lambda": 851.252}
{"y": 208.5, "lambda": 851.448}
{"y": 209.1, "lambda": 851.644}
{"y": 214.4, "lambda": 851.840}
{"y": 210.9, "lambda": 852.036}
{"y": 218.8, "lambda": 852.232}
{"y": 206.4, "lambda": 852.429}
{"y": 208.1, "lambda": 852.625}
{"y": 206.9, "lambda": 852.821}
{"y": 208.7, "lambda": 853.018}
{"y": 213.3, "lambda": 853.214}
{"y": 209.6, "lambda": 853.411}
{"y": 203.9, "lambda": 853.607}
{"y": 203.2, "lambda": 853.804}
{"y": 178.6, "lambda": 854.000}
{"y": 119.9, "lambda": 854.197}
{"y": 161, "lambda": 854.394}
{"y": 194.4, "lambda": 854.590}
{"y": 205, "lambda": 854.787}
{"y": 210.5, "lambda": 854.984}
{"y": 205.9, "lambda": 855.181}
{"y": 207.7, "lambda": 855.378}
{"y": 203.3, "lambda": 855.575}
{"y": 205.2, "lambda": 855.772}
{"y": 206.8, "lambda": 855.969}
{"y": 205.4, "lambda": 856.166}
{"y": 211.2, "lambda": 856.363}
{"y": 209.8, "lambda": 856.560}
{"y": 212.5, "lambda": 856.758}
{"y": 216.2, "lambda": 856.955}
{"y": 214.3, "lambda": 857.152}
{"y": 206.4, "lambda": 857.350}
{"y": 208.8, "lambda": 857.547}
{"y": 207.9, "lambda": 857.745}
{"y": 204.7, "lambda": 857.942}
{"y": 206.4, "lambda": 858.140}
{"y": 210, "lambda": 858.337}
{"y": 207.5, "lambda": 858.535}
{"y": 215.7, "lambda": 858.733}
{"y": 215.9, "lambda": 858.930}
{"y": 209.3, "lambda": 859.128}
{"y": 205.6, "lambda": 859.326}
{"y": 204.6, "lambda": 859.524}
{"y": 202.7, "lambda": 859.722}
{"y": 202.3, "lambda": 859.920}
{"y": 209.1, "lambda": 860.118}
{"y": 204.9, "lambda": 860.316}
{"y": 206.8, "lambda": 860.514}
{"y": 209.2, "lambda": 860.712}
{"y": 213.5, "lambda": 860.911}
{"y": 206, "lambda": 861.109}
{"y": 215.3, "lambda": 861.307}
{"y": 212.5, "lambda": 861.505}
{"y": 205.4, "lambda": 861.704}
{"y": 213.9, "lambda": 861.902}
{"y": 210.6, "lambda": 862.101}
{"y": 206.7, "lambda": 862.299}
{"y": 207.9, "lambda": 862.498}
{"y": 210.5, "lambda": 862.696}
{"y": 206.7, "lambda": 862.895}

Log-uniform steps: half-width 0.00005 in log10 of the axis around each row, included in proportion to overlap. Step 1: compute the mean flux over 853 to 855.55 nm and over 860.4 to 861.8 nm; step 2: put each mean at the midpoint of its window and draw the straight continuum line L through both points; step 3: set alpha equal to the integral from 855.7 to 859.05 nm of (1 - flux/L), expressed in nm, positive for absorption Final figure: -0.14 nm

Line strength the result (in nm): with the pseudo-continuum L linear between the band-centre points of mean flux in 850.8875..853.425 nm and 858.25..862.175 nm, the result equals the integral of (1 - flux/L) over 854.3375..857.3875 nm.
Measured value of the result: 0.069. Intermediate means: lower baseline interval 211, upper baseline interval 209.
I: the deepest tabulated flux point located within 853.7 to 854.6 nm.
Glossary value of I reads 119.9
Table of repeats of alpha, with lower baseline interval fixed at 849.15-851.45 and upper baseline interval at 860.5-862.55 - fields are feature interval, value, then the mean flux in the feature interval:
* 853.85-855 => 0.17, 177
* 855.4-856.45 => 0.01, 206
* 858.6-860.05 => 0.01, 208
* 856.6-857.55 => -0.02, 212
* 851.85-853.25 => -0.02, 211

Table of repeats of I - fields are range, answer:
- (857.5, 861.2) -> 202.3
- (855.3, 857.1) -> 203.3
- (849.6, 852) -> 172.4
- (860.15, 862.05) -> 204.9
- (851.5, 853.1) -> 206.4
